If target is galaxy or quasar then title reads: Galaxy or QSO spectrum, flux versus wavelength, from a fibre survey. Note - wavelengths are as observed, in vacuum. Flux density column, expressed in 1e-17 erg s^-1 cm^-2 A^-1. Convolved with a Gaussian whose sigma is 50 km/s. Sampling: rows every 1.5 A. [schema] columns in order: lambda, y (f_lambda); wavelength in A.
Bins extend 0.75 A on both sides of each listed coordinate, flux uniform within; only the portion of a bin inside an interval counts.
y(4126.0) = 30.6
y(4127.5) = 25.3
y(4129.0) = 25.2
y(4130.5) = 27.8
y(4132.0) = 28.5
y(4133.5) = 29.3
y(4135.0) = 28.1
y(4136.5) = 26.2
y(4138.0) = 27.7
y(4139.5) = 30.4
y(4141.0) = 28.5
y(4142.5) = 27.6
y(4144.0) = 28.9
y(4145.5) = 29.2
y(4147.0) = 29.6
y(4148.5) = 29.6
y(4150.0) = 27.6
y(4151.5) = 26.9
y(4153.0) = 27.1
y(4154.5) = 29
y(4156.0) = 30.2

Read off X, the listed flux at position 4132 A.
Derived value 28.5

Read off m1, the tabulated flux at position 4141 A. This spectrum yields 28.5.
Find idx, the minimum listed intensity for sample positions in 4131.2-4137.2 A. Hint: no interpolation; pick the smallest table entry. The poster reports 26.2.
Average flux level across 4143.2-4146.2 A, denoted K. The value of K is 29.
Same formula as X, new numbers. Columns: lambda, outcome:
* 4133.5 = 29.3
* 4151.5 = 26.9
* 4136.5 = 26.2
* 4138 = 27.7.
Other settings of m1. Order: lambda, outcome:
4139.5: 30.4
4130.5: 27.8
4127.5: 25.3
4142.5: 27.6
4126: 30.6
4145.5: 29.2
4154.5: 29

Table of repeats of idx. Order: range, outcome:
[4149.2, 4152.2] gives 26.9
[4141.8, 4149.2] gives 27.6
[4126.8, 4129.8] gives 25.2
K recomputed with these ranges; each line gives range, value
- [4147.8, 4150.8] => 28.6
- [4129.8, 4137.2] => 28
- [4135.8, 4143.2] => 28.1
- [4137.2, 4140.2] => 29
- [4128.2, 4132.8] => 27.2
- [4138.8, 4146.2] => 28.9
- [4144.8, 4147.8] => 29.4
